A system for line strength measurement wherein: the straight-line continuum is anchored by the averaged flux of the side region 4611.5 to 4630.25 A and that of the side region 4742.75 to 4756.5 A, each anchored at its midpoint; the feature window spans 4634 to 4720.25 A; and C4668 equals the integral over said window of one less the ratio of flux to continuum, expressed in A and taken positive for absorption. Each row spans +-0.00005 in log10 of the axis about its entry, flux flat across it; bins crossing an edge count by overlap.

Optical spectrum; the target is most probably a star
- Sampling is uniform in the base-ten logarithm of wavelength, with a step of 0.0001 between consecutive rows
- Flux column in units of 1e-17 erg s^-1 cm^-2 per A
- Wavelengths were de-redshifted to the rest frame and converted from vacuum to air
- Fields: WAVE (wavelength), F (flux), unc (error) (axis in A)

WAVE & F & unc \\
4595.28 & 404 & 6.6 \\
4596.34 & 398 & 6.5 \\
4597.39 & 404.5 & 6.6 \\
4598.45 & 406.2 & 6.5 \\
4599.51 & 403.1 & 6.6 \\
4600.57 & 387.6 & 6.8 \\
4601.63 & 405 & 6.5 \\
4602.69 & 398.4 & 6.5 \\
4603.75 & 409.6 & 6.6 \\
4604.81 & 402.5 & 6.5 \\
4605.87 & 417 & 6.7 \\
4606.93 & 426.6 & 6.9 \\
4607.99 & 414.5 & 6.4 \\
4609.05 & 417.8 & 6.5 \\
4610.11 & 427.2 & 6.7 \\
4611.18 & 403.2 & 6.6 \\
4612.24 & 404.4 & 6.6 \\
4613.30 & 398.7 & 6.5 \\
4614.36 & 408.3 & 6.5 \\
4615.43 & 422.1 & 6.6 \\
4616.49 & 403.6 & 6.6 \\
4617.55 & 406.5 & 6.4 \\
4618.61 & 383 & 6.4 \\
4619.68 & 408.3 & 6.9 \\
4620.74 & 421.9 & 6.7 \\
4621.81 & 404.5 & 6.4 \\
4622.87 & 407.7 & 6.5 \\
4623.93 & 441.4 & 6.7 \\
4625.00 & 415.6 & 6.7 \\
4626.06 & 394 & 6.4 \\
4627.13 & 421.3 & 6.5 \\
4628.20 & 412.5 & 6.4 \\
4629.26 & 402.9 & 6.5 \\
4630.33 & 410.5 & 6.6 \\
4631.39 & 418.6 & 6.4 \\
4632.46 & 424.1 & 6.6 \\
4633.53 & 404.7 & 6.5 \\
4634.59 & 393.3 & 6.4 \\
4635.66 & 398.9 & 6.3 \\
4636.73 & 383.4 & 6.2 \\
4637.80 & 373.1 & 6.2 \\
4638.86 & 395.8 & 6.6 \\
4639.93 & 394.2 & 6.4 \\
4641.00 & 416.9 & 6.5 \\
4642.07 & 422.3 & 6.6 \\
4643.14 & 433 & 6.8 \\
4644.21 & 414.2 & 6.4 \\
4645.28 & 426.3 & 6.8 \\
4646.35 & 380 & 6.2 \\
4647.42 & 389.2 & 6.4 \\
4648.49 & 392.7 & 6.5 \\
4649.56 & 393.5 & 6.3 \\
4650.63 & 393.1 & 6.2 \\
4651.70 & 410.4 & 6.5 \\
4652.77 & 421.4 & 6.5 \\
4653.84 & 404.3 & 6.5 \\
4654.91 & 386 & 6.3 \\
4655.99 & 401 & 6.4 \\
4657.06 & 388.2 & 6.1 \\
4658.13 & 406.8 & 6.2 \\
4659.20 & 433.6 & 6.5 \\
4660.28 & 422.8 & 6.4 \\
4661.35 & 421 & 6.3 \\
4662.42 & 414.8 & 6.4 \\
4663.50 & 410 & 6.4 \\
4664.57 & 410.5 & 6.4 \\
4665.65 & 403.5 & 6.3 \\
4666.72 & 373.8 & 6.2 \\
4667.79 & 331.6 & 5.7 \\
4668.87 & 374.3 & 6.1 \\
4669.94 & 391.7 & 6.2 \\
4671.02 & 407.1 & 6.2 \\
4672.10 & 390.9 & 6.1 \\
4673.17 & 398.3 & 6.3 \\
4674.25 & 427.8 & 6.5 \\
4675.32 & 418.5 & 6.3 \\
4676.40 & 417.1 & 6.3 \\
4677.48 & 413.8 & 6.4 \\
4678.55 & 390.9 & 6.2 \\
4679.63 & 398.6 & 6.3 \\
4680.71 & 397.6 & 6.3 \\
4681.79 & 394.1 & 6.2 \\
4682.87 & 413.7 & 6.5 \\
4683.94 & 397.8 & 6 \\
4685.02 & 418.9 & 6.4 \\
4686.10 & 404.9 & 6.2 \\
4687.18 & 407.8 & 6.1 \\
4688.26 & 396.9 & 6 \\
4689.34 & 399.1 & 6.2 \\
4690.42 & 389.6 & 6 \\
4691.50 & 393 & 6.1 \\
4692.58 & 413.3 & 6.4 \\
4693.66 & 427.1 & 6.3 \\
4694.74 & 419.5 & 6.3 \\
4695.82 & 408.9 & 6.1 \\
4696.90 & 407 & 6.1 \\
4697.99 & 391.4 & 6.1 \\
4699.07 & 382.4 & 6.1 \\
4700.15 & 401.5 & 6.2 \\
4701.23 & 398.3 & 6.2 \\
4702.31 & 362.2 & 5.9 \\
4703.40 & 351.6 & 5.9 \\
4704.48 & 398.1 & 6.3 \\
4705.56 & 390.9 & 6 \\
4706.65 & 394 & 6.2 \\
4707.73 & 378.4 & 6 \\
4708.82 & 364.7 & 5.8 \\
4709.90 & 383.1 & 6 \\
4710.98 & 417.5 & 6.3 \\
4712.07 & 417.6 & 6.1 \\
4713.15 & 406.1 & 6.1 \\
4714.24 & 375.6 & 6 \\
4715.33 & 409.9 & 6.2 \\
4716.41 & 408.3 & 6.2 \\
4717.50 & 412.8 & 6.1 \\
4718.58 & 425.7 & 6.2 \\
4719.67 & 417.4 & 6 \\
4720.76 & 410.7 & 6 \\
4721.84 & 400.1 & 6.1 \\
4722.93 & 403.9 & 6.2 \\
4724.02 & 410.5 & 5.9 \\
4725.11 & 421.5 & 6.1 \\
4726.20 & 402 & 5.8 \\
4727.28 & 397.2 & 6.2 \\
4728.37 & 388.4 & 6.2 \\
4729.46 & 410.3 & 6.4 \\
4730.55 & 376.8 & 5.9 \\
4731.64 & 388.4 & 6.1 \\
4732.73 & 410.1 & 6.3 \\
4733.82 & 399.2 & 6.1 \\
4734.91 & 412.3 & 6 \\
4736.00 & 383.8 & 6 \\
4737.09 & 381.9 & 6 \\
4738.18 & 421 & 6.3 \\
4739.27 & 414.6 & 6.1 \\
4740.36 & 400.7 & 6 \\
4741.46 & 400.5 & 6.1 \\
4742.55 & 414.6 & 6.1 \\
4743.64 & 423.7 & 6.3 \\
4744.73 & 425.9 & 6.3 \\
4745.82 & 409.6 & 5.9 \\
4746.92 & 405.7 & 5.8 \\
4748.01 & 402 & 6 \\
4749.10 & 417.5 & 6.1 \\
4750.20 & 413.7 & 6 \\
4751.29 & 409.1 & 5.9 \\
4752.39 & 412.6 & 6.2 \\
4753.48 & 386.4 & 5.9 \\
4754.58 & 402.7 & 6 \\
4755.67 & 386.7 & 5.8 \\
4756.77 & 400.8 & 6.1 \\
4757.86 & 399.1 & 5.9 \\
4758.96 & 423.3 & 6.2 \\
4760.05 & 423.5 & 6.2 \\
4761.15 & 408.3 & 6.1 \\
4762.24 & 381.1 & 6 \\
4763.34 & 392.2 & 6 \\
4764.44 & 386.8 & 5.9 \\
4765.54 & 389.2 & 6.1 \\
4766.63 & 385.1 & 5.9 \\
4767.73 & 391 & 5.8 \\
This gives 1.70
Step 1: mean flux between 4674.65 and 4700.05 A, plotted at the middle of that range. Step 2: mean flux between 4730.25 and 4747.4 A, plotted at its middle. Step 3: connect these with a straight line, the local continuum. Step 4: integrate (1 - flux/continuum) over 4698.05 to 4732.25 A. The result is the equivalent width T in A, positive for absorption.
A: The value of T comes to 0.6 A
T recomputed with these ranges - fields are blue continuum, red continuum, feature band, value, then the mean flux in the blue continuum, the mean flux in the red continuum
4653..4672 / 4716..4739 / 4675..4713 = 0.2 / 399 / 404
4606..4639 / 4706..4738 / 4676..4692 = 0.1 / 408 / 400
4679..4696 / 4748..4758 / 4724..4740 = 0.1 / 405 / 403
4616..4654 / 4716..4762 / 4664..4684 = 0.4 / 406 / 406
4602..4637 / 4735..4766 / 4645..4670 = 0.5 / 409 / 404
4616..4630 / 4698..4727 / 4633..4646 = 0.1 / 409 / 398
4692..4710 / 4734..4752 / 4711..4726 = -0.4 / 393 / 408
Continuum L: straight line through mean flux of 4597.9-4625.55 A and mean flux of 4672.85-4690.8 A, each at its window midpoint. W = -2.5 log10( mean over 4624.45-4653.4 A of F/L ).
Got 0.01 mag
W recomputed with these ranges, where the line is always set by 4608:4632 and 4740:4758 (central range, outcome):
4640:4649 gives 0.00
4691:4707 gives 0.03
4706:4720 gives 0.02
